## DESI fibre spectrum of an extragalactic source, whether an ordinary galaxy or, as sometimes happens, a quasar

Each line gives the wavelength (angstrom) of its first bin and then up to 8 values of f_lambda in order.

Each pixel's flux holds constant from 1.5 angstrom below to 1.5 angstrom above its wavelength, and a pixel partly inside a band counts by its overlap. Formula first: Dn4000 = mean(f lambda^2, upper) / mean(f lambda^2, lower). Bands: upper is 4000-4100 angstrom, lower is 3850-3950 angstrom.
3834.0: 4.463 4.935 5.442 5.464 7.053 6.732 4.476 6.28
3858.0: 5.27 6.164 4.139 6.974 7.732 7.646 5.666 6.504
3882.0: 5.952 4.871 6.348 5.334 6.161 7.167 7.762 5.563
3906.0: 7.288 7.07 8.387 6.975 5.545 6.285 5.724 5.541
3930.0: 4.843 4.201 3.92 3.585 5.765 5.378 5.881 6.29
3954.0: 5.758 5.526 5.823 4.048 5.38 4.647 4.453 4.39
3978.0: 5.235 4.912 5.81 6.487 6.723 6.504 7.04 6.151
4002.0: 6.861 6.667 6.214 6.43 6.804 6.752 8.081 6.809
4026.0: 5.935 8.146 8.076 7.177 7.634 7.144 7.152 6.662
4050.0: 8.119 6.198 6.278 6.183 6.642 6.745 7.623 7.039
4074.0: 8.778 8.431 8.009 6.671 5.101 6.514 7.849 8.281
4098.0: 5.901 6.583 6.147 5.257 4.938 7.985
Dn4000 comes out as 1.28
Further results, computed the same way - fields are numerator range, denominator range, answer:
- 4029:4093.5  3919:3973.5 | 1.47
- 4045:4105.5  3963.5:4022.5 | 1.20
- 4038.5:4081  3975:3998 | 1.25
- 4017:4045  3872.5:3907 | 1.25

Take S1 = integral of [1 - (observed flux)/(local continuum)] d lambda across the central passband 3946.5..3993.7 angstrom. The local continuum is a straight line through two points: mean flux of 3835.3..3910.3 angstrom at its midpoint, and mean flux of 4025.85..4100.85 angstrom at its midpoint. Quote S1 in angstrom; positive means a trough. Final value 8.40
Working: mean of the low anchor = 6.15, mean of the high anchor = 7.14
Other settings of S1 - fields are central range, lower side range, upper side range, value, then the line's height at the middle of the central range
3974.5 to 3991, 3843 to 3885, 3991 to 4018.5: 2.27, 6.53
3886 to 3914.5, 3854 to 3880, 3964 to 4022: -2.53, 6.21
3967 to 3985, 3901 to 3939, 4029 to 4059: 4.36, 6.46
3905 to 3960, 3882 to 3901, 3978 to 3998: 3.81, 6.19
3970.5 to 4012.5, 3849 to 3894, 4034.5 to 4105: 4.05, 6.62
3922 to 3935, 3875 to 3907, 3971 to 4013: 2.27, 6.15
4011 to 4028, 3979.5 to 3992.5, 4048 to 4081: -0.85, 6.55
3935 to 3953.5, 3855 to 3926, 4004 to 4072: 3.90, 6.59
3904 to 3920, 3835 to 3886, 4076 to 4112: -2.30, 6.1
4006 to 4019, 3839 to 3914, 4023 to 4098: 0.60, 6.93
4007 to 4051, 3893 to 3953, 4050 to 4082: -1.52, 6.9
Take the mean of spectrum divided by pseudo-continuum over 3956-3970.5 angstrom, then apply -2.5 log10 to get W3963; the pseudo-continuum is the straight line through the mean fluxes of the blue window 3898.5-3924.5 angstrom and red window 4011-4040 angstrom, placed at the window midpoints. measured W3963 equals 0.35 mag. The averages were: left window 6.77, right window 7.22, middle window 5.07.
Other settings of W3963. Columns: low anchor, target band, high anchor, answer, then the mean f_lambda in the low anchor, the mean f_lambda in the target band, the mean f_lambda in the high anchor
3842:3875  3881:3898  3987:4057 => 0.07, 6.18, 5.94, 6.93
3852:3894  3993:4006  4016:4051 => 0.06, 6.01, 6.66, 7.3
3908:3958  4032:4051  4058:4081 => -0.04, 5.67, 7.35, 7.45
